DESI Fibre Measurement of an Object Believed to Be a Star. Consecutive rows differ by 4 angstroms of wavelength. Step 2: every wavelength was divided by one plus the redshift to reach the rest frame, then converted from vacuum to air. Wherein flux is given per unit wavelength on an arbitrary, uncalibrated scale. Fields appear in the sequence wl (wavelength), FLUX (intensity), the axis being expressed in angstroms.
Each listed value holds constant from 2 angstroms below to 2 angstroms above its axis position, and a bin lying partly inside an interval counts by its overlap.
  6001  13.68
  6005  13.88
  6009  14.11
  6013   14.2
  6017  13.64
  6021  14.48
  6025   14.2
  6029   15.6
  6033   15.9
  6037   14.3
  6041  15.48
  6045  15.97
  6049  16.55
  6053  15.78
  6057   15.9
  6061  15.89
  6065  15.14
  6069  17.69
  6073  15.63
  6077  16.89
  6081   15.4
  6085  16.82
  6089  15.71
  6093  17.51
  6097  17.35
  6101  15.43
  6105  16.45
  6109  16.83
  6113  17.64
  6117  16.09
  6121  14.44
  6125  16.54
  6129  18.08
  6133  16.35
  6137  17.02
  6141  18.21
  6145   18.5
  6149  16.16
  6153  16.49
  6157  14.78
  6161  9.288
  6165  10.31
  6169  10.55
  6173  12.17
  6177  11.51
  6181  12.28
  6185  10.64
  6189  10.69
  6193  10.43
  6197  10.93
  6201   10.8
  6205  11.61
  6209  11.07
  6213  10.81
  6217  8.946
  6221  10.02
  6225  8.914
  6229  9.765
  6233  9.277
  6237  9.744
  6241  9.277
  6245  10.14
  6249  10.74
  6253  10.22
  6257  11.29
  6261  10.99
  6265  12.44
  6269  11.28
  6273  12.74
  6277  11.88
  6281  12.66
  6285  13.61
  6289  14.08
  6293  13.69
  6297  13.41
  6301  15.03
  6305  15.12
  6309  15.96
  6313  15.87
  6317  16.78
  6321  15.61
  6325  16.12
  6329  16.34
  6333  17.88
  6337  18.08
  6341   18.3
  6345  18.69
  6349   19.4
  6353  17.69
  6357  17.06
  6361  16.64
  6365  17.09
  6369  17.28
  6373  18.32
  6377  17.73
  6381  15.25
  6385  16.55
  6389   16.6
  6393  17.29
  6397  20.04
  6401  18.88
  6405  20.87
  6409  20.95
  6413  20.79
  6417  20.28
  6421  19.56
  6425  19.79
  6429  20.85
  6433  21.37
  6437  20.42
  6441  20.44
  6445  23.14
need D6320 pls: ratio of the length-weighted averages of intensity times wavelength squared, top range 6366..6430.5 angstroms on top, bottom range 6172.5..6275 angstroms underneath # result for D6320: 1.86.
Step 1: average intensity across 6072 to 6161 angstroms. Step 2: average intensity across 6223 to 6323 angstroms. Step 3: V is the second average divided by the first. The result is 0.76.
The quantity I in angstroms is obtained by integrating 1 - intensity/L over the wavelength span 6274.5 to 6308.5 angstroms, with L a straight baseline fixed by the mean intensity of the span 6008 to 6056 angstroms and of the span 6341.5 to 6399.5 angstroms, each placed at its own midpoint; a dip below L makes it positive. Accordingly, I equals 6.4 angstroms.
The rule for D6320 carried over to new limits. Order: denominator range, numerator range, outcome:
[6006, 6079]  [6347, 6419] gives 1.32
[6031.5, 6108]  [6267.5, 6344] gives 1.01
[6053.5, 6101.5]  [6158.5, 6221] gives 0.69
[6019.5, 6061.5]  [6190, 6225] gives 0.72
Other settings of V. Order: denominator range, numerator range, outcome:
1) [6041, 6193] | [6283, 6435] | 1.15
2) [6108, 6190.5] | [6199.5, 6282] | 0.74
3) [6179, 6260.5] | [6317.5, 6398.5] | 1.67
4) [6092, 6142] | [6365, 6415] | 1.10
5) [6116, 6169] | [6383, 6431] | 1.26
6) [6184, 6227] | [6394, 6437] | 1.94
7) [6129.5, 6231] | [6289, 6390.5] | 1.34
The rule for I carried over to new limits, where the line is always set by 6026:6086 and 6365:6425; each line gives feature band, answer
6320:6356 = 1.05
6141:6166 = 2.89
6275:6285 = 2.91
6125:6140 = -0.59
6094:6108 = -0.24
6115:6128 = 0.42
